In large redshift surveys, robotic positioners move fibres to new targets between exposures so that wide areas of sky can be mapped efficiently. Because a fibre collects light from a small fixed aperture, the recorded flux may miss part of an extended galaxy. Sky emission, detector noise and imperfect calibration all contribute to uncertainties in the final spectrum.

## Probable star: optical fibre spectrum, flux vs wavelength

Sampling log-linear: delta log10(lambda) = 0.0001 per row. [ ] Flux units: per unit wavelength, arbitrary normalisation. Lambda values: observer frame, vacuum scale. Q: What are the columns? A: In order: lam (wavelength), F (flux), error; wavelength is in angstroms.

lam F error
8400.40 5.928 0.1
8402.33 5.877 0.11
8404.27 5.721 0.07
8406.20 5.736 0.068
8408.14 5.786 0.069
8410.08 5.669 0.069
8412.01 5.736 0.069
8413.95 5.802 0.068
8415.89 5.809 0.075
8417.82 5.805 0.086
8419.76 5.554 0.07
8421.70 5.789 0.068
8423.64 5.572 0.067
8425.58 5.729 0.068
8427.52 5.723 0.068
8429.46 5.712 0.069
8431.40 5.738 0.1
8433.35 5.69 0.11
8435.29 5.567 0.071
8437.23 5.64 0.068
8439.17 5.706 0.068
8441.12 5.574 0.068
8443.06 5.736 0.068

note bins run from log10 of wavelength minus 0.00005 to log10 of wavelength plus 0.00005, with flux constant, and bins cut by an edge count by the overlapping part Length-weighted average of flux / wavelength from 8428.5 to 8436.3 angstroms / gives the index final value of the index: 5.67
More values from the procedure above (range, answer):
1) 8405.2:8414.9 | 5.75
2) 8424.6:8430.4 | 5.72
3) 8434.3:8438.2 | 5.61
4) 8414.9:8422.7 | 5.74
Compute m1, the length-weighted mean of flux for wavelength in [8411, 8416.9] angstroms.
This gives 5.79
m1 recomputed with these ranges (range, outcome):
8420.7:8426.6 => 5.69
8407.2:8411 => 5.72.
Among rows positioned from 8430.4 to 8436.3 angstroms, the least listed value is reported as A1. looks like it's 5.567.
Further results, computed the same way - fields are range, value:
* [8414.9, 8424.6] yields 5.554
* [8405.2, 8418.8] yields 5.669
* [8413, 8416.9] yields 5.802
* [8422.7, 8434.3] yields 5.572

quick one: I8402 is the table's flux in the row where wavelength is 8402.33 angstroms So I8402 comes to 5.877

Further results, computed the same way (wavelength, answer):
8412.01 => 5.736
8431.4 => 5.738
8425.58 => 5.729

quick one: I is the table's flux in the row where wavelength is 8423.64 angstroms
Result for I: 5.572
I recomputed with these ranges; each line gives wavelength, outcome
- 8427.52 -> 5.723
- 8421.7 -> 5.789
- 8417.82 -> 5.805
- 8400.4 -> 5.928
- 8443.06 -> 5.736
